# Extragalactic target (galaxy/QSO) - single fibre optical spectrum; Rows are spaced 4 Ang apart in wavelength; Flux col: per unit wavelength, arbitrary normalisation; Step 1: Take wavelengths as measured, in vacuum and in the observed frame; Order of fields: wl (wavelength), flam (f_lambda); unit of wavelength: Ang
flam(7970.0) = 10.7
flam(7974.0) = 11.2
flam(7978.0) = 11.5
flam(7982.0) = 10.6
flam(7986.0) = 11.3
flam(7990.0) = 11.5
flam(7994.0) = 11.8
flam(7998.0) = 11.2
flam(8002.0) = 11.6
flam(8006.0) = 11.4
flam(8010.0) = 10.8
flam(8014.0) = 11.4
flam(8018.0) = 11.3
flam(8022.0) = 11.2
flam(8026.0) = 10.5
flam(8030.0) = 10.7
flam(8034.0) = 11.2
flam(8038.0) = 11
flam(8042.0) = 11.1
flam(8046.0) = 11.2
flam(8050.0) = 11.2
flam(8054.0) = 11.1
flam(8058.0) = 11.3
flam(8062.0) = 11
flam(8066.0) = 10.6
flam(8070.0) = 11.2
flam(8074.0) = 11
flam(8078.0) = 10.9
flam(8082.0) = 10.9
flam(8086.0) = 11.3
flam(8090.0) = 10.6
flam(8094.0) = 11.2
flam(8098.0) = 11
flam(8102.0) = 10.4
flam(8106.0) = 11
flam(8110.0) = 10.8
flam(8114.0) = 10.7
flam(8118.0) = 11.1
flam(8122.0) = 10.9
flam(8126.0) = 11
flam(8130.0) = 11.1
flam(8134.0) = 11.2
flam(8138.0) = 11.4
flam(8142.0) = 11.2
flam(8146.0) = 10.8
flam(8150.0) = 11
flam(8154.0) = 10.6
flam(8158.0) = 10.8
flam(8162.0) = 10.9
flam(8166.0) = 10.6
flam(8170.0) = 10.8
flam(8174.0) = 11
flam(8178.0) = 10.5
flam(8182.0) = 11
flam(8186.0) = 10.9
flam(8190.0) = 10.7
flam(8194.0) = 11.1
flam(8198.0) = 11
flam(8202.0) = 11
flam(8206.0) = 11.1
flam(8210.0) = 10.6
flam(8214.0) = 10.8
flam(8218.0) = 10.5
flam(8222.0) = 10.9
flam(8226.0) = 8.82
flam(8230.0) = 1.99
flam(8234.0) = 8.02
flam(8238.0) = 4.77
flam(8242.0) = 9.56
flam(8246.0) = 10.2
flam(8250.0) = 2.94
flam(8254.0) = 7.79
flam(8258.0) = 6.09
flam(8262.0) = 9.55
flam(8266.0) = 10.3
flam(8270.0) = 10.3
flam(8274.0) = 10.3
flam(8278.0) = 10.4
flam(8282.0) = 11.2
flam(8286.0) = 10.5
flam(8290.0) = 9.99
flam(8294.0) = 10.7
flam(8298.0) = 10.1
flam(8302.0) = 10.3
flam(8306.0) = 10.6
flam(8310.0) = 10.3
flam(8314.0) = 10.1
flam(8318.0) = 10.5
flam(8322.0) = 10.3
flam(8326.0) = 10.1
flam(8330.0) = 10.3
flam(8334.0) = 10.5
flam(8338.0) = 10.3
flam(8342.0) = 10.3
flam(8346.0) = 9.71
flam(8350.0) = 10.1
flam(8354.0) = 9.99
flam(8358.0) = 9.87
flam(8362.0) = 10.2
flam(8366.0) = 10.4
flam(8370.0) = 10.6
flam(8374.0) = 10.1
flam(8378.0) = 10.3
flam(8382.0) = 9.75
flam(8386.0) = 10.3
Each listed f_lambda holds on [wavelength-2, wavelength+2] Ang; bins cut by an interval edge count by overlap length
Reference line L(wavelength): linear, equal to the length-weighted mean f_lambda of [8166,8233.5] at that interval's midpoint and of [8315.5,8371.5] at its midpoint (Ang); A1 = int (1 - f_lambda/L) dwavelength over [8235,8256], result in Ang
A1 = 6.3 Ang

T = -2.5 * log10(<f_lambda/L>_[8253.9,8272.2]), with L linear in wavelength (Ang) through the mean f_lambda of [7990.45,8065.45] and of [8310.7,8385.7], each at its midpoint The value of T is 0.17 mag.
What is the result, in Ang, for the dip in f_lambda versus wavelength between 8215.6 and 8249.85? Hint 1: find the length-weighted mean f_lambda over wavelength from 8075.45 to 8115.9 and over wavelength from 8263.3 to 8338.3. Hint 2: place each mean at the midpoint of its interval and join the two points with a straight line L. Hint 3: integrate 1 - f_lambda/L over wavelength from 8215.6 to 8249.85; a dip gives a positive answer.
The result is 8.7 Ang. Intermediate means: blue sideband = 10.9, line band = 7.85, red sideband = 10.4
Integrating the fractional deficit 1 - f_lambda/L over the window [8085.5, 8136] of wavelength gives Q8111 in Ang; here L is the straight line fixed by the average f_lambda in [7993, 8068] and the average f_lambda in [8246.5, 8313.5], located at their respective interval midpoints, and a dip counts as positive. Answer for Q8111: -1.6 Ang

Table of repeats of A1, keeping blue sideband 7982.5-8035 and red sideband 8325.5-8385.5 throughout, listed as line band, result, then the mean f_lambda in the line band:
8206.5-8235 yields 4.38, 8.95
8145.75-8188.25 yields -0.29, 10.8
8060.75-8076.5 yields 0.12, 10.9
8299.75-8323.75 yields -0.10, 10.3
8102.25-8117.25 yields 0.14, 10.8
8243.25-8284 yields 5.94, 8.92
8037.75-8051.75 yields -0.05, 11.1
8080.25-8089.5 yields -0.04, 11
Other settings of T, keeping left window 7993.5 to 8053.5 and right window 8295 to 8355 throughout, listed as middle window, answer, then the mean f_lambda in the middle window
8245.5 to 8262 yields 0.47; 6.78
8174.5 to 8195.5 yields -0.02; 10.8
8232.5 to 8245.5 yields 0.33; 7.75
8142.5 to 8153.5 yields -0.01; 10.9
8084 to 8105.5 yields 0.00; 10.9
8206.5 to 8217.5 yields -0.01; 10.7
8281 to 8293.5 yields -0.02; 10.5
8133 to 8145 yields -0.04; 11.2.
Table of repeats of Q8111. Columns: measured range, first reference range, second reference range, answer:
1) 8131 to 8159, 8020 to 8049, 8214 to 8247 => -4.7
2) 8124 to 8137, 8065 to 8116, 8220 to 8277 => -1.2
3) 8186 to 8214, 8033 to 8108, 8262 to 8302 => -0.8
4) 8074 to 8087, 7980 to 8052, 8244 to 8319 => -0.3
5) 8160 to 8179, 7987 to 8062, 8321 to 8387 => 0.0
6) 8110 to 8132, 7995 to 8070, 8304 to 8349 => -0.2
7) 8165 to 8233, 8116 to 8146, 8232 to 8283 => -2.9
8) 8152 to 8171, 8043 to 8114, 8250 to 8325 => -0.4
